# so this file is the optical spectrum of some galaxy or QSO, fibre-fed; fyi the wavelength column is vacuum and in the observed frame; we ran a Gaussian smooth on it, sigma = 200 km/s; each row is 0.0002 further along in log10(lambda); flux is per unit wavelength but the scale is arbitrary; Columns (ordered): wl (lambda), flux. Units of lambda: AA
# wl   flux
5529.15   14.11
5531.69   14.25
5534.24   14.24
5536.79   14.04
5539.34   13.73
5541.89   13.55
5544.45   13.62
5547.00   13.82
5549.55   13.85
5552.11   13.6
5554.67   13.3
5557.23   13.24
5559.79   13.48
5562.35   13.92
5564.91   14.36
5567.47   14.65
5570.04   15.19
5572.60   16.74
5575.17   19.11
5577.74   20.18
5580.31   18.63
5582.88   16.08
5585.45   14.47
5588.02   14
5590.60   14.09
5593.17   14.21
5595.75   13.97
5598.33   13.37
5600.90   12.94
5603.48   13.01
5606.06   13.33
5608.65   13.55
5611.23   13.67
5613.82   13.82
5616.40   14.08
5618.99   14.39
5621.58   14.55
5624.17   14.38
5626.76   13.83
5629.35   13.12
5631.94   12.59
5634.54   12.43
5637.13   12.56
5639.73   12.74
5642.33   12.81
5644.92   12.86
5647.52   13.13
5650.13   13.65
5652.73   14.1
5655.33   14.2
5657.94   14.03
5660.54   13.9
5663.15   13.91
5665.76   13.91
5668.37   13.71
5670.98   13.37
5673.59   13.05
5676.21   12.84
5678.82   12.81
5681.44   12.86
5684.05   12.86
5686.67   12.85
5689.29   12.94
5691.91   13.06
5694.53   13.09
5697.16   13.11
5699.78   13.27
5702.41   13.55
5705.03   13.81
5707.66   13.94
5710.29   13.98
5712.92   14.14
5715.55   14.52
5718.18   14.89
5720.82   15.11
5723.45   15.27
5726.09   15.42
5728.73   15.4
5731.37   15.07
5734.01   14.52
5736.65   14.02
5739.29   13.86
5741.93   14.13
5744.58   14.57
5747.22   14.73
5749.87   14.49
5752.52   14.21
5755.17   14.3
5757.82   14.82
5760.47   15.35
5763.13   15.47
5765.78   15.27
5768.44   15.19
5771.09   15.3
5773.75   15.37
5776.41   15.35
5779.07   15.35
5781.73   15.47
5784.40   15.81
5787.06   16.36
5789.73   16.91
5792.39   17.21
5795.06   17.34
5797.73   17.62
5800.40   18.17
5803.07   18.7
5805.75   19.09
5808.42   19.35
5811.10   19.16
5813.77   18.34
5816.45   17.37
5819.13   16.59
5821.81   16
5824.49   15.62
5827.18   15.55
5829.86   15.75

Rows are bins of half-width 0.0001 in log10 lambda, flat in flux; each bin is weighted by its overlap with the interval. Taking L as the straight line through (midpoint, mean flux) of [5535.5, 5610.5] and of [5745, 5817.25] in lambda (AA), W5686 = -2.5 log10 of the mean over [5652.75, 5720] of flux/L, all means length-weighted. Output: 0.15 mag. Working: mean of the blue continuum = 14.5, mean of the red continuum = 16.4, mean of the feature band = 13.6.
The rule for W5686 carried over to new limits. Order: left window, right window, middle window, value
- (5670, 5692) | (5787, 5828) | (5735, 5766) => 0.064 mag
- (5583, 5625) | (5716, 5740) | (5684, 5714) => 0.096 mag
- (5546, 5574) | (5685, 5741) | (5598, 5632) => 0.040 mag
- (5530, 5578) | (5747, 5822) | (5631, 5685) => 0.162 mag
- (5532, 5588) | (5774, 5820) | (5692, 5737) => 0.154 mag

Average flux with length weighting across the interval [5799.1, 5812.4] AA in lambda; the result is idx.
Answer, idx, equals 18.9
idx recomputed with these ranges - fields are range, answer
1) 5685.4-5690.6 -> 12.9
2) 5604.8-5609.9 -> 13.4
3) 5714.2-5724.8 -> 14.9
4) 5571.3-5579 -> 18.7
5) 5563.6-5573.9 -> 15.2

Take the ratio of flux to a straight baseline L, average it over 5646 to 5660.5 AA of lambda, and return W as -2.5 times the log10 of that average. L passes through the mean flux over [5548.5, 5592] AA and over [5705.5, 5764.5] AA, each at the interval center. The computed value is 0.08 mag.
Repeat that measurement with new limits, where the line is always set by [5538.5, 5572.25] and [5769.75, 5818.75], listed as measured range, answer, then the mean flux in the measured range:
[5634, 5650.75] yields 0.17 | 12.9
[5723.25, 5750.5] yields 0.12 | 14.7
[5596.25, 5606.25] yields 0.11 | 13.2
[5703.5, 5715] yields 0.14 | 14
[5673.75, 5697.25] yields 0.21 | 12.9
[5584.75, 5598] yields 0.03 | 14.1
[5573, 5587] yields -0.23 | 17.6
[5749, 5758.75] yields 0.15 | 14.4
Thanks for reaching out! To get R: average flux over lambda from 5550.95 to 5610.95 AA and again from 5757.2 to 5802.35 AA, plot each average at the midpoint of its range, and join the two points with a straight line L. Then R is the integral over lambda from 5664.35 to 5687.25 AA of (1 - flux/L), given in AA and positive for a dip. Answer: 3.3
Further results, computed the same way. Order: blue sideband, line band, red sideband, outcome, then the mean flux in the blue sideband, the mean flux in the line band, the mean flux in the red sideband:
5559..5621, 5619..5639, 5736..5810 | 2.2 AA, 14.8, 13.4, 15.9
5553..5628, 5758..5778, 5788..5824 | 2.2 AA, 14.6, 15.3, 17.8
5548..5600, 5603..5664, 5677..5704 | 2.0 AA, 15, 13.5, 13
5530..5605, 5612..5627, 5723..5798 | 0.6 AA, 14.6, 14.2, 15.3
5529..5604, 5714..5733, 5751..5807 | 0.8 AA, 14.6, 15.1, 16.1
